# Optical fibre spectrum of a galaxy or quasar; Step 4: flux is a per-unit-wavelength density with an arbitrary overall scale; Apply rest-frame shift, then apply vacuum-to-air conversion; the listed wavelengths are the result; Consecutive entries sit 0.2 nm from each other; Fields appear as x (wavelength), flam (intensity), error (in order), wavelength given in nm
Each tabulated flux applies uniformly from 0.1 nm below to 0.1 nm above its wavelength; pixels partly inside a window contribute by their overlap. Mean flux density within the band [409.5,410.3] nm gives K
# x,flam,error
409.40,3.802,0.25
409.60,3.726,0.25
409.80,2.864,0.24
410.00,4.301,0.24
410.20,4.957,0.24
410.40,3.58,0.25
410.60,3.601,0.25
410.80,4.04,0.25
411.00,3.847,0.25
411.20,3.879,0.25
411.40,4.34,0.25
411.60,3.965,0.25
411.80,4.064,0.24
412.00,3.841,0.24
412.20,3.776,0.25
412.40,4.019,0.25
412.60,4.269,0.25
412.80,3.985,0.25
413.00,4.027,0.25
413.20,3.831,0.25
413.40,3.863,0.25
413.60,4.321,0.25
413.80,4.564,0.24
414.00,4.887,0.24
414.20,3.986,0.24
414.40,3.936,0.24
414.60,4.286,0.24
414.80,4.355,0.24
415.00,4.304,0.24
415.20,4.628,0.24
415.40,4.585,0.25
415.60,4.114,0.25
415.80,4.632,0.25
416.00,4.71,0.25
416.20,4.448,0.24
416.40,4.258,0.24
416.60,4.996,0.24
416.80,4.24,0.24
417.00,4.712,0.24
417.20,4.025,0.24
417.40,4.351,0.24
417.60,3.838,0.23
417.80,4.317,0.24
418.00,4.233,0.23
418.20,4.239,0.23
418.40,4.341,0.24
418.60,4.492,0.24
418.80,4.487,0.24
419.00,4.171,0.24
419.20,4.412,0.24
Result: 3.96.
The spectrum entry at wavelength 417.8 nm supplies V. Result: 4.317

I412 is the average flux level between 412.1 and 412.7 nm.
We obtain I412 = 4.02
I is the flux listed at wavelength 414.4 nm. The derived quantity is 3.936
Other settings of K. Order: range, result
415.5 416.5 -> 4.43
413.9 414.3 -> 4.44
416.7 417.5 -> 4.33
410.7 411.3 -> 3.92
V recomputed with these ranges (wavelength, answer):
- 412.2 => 3.776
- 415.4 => 4.585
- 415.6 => 4.114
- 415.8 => 4.632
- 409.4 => 3.802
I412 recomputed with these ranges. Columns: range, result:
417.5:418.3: 4.16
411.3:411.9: 4.12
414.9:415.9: 4.45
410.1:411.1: 4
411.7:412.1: 3.95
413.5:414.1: 4.59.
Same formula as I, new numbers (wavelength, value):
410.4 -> 3.58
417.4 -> 4.351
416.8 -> 4.24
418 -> 4.233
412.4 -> 4.019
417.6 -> 3.838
